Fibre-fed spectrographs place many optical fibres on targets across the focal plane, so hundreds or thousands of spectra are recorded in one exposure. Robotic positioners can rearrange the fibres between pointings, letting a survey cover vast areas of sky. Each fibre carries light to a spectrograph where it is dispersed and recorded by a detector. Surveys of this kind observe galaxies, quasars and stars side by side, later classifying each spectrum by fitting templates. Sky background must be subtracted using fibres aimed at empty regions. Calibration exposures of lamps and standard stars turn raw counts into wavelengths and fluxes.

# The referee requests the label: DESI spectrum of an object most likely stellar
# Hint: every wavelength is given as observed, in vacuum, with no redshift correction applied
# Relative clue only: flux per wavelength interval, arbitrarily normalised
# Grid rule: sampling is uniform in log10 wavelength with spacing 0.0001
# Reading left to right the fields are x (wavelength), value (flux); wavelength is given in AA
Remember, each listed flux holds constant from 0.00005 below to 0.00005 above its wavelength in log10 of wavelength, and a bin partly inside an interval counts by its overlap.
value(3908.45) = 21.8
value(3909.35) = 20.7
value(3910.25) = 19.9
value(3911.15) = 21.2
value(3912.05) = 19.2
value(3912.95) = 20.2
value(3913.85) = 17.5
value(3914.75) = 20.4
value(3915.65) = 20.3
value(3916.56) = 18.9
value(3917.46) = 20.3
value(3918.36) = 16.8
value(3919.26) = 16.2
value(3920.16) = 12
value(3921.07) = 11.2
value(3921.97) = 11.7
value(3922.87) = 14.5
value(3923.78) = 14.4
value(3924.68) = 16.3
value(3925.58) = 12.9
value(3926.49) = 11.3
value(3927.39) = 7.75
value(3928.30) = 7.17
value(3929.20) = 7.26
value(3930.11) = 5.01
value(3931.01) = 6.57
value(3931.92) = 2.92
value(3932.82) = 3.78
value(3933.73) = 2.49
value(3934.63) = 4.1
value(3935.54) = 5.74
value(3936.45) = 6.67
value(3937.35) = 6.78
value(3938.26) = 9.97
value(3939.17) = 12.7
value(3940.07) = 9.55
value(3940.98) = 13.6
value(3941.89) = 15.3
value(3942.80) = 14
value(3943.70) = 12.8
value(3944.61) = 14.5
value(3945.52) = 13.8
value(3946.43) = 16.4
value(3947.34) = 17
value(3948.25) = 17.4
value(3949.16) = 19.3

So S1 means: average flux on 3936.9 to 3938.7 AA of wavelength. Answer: 8.36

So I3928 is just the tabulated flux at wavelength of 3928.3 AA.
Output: 7.17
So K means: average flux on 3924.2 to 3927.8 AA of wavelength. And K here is 12.2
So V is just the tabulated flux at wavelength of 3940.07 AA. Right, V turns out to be 9.55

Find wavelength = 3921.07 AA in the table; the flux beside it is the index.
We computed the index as 11.2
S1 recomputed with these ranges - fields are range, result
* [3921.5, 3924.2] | 13.5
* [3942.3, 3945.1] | 13.8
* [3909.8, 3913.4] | 20.1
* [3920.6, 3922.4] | 11.4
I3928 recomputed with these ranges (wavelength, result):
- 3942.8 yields 14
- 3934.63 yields 4.1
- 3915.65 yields 20.3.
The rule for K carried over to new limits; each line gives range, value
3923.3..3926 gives 14.6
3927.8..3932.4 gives 5.79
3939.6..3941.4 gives 11.6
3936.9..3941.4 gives 10.5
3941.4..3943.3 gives 14.6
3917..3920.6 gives 16.4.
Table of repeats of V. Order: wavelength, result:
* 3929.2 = 7.26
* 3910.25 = 19.9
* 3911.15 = 21.2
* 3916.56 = 18.9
